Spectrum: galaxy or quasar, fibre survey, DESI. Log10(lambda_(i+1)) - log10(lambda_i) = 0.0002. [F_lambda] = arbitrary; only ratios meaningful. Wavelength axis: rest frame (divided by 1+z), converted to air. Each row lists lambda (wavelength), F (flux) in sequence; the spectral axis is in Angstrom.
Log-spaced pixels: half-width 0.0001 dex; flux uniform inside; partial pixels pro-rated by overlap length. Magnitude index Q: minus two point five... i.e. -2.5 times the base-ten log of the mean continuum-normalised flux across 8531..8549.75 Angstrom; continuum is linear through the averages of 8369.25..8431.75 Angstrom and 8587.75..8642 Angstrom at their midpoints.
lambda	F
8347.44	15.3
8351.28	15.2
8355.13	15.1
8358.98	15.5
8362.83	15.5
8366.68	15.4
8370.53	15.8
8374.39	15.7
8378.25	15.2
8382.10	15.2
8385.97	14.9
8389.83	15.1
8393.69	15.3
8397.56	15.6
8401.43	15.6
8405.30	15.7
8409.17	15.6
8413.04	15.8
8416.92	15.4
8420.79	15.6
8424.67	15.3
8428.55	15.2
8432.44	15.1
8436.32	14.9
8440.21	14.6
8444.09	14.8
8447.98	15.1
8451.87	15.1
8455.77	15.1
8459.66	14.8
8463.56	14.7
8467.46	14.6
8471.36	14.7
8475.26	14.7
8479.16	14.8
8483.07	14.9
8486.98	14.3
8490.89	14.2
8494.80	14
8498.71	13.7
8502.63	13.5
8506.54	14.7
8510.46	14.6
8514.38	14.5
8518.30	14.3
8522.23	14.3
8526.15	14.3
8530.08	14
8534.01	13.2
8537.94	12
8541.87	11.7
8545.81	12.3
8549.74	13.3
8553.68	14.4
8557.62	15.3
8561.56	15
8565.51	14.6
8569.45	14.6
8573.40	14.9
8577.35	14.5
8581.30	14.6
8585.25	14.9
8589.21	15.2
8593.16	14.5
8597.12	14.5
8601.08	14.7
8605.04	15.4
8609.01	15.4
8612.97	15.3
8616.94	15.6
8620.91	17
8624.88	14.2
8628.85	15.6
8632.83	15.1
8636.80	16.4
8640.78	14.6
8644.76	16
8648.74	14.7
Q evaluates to 0.22 mag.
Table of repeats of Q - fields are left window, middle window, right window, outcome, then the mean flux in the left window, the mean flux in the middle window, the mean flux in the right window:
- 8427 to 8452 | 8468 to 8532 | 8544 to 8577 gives 0.02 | 15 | 14.3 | 14.3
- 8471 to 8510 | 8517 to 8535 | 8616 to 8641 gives 0.05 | 14.3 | 14.1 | 15.6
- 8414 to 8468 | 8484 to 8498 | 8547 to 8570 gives 0.05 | 15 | 14.2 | 14.5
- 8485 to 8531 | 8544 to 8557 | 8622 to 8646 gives 0.08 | 14.2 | 13.6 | 15.4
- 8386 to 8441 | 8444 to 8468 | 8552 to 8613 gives 0.02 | 15.3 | 14.9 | 14.9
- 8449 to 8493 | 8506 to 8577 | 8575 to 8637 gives 0.07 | 14.7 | 14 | 15.1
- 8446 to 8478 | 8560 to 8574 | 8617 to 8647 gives 0.04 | 14.8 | 14.8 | 15.6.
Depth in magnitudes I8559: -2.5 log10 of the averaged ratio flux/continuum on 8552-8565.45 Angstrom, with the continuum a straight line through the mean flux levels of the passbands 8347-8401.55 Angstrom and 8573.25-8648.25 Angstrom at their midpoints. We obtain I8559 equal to 0.03 mag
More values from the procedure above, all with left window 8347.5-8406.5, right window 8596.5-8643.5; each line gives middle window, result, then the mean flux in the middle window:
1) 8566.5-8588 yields 0.05 mag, 14.7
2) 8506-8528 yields 0.07 mag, 14.4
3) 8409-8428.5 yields -0.01 mag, 15.5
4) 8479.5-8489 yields 0.05 mag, 14.6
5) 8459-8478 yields 0.05 mag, 14.7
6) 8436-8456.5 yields 0.03 mag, 14.9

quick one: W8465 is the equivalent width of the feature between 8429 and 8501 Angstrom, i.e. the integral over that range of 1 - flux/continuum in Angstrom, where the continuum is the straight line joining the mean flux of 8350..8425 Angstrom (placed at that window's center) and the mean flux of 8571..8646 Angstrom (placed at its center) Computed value 3.1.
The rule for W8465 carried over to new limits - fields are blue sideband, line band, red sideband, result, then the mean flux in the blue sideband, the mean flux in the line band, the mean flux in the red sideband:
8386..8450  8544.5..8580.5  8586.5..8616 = 1.7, 15.3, 14.4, 15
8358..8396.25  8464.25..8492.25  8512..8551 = -1.1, 15.4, 14.6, 13.4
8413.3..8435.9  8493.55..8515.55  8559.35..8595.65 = 1.3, 15.3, 14.2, 14.8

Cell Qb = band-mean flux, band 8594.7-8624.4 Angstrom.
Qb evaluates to 15.3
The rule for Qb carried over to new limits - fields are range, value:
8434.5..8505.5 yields 14.6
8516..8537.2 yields 13.9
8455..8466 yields 14.8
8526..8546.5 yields 12.8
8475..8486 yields 14.8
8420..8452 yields 15.1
